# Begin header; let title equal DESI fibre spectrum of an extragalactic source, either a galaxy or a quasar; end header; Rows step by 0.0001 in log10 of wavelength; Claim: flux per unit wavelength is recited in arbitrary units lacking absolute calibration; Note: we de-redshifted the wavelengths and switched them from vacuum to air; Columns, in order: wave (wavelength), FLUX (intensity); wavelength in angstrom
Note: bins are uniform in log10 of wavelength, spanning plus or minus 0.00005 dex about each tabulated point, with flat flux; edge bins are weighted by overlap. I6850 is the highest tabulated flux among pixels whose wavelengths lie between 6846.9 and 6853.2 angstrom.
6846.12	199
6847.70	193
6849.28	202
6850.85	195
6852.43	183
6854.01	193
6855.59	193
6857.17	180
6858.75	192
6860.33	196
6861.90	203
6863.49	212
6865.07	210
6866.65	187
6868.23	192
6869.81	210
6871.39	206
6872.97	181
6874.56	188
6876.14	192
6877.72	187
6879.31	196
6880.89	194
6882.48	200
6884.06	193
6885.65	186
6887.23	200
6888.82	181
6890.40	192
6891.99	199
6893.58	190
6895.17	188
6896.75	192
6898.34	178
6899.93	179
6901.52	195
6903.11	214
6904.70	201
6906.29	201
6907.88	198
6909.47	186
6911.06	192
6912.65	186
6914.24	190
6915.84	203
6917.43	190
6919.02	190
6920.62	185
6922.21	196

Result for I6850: 202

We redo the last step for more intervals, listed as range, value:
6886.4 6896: 200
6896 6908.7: 214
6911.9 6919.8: 203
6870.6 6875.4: 206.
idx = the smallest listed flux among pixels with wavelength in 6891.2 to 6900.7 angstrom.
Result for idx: 178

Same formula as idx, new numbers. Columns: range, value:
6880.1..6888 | 186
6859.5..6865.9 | 196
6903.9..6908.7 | 198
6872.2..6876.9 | 181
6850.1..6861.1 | 180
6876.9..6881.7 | 187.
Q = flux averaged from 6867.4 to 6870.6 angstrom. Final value 201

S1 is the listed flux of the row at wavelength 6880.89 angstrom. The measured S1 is 194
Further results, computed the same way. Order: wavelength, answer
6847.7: 193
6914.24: 190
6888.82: 181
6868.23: 192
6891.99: 199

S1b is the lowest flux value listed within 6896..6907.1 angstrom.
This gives 178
